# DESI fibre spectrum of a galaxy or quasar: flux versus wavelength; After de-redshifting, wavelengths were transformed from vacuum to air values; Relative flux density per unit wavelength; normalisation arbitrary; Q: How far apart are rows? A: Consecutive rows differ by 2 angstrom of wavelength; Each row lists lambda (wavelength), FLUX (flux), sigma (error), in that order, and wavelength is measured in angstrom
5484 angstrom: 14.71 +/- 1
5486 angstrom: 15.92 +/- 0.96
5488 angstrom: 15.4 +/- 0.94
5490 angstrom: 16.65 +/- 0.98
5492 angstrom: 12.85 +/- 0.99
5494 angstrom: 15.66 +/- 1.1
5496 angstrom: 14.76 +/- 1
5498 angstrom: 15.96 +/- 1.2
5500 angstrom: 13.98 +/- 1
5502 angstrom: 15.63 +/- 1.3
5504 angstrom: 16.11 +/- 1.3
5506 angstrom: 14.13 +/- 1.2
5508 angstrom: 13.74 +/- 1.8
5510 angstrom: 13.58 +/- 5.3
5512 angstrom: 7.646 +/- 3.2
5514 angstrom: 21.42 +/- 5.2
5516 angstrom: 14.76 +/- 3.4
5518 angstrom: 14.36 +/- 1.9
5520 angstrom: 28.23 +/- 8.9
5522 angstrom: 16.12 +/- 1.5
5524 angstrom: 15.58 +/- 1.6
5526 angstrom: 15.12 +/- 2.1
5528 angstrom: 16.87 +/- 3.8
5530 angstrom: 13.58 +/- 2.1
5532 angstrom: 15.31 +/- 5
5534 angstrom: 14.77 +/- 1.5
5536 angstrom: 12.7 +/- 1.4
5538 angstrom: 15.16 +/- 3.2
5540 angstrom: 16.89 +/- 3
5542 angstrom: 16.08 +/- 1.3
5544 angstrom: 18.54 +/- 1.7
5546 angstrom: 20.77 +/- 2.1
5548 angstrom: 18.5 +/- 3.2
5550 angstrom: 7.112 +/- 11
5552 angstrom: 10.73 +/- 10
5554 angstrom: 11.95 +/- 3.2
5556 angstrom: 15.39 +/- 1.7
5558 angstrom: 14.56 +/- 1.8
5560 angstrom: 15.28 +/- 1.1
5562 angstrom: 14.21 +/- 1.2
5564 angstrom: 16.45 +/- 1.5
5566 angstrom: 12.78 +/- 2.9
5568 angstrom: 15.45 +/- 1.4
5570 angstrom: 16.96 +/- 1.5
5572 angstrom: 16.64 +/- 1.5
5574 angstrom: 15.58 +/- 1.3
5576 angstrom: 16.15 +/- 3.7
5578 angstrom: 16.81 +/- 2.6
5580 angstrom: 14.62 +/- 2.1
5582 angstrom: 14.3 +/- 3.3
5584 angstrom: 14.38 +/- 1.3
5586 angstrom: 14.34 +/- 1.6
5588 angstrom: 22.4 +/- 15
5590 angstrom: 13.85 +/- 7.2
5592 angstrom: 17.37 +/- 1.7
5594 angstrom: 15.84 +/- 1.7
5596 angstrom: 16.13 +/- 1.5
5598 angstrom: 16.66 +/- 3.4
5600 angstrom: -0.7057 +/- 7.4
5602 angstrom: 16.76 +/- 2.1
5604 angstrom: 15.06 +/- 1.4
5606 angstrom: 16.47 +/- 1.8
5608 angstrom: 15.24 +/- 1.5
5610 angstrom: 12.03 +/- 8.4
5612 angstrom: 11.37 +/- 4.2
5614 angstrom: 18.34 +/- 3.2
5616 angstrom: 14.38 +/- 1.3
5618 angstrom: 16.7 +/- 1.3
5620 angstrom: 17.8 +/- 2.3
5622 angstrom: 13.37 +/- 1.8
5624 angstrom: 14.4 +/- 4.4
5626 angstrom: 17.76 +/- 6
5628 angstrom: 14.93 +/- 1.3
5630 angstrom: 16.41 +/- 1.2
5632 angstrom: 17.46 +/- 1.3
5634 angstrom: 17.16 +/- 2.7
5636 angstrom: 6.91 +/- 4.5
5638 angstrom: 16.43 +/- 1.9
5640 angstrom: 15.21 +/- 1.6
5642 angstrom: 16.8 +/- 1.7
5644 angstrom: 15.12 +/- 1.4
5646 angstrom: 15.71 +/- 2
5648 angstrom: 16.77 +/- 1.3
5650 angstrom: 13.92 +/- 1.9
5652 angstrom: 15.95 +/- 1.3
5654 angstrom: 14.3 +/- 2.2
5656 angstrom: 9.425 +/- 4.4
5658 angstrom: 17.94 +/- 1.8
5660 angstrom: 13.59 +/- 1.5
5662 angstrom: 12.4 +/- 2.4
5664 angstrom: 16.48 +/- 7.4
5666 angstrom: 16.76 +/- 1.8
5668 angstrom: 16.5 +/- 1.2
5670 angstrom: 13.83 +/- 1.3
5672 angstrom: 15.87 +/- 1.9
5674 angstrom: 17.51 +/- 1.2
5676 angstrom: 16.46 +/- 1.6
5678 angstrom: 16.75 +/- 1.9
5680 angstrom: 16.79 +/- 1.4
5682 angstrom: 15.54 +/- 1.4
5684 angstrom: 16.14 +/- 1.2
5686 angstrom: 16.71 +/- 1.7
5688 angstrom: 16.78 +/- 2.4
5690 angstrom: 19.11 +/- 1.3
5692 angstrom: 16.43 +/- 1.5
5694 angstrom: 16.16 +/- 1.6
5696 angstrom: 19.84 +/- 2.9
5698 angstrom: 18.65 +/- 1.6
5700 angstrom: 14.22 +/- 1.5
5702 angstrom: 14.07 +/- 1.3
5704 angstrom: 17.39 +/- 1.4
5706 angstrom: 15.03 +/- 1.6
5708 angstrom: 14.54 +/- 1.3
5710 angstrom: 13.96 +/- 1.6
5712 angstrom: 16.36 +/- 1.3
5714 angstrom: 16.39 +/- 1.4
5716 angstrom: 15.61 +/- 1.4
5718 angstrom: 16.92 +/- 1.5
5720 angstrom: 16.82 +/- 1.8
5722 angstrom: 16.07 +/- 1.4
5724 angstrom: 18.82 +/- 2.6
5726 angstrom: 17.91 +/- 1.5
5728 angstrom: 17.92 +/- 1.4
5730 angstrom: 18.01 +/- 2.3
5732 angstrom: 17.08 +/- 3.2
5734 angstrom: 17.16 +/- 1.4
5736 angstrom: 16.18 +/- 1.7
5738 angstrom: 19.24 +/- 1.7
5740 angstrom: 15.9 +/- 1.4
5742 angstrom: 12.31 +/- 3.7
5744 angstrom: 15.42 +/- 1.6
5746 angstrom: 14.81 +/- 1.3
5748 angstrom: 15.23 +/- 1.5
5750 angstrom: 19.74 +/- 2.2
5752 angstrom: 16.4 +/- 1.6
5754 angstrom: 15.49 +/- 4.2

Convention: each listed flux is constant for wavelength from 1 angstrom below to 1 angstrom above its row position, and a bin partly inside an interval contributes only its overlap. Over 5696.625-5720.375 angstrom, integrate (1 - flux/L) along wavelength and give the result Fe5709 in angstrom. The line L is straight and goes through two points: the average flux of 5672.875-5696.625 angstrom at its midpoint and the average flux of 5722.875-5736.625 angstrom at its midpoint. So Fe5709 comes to 2.0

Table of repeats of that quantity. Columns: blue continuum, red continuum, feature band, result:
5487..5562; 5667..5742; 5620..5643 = 1.1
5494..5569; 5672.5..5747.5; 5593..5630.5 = 2.8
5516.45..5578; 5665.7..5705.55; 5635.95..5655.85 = 1.7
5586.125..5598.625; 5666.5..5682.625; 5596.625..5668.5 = 7.7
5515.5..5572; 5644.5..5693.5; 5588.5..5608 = 1.5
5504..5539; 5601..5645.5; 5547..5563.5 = 2.0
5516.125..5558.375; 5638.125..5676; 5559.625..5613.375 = 2.0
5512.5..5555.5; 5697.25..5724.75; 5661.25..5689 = -0.2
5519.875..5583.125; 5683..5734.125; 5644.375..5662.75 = 2.0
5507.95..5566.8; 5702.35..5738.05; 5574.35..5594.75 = -0.5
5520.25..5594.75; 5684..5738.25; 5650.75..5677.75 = 2.0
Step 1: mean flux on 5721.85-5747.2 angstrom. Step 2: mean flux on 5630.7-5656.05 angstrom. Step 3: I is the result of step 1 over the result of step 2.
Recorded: 1.12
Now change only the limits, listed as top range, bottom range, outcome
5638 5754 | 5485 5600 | 1.05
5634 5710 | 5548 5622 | 1.06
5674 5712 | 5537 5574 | 1.08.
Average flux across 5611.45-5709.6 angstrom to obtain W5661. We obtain 15.7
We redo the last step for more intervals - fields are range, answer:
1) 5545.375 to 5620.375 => 14.9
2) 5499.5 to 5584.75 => 15.3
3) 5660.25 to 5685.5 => 15.9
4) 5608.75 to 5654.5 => 15.2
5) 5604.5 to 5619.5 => 15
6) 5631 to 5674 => 15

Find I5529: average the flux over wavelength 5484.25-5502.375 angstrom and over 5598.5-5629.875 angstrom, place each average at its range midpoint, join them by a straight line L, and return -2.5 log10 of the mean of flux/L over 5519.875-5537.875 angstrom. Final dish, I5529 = -0.06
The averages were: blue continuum 15.2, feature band 15.8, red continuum 14.4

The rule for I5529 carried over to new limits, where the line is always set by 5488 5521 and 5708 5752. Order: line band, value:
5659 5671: 0.092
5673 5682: -0.028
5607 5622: 0.072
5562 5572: 0.030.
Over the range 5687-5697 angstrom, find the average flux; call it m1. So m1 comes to 17.7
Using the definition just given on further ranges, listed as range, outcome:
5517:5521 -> 21.3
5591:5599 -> 16.5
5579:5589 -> 16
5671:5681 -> 16.7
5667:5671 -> 15.2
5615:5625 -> 15.3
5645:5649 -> 16.2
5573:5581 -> 15.8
